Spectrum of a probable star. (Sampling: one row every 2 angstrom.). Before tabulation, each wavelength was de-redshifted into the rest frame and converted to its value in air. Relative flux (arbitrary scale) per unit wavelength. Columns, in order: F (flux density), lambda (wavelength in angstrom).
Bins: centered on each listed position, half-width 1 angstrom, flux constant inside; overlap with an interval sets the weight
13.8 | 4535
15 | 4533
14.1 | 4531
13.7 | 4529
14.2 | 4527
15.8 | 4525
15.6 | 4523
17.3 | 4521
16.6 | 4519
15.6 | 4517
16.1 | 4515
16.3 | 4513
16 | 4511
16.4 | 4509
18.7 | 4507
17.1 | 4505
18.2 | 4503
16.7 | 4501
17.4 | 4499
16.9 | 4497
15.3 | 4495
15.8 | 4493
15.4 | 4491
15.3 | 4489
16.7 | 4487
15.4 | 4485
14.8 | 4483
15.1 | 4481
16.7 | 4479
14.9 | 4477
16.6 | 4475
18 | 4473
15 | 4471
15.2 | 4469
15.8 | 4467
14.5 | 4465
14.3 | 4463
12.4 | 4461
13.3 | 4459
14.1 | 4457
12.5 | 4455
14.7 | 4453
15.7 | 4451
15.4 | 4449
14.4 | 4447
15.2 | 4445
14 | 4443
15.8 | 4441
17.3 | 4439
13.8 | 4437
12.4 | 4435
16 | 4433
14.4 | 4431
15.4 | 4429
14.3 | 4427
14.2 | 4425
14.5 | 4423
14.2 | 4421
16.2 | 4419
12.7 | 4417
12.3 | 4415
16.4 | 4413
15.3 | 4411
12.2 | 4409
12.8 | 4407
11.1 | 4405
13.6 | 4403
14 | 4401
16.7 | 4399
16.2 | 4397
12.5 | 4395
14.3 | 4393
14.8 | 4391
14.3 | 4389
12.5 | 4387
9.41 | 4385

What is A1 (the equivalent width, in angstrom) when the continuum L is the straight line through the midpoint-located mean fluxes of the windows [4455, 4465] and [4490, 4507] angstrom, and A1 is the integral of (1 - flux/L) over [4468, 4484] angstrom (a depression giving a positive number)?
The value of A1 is -1.0 angstrom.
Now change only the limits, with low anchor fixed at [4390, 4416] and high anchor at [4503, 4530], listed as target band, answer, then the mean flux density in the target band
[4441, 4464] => 1.1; 14.3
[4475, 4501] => -0.4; 15.9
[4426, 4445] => -0.3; 14.8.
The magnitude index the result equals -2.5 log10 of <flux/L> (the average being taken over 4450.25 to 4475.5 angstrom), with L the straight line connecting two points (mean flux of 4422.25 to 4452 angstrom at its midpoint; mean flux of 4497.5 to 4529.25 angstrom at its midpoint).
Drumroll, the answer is 0.05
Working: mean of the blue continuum 14.9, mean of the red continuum 16.4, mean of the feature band 14.7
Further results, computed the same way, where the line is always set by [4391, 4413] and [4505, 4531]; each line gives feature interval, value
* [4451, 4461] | 0.092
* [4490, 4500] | -0.038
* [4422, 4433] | -0.017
